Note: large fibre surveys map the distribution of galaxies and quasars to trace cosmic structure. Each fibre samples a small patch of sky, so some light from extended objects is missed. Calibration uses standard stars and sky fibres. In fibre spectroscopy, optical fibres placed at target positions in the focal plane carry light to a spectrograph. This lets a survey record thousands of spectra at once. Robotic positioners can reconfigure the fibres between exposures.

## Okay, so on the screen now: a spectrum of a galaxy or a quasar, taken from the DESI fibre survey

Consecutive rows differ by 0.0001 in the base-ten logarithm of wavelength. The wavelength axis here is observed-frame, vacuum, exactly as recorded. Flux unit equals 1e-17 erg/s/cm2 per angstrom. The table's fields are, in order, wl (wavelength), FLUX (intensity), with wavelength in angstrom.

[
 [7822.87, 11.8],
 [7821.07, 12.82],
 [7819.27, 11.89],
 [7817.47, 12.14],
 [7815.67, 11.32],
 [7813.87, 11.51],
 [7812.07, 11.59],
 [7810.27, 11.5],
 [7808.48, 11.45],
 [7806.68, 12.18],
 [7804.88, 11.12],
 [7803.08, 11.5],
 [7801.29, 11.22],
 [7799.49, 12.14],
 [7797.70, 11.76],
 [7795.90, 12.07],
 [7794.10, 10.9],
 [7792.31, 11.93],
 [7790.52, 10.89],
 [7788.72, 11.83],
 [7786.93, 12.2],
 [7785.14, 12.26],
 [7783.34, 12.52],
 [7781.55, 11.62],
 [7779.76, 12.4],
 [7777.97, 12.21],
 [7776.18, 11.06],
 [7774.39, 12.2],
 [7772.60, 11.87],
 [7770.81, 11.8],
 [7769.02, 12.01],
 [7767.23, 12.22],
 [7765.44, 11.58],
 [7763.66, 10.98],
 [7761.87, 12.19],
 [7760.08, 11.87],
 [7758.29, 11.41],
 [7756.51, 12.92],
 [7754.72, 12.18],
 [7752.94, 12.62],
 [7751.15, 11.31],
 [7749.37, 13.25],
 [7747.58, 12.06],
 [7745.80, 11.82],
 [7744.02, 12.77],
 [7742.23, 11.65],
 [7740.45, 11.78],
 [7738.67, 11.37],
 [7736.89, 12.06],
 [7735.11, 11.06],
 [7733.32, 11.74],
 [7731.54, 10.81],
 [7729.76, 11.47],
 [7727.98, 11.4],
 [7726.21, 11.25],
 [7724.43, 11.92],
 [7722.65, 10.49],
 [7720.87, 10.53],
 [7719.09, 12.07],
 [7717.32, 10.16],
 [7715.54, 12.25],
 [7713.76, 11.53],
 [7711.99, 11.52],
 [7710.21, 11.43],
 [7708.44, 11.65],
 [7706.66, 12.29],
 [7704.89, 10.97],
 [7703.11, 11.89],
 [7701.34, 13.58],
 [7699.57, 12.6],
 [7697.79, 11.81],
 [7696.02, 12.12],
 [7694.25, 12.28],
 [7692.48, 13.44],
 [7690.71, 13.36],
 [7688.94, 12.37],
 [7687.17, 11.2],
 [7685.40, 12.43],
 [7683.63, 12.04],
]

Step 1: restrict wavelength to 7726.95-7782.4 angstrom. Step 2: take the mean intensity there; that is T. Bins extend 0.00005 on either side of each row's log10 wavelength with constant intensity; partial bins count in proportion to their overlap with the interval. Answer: 11.9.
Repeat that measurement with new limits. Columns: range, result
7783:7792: 11.9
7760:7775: 11.8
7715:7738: 11.3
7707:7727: 11.4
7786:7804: 11.6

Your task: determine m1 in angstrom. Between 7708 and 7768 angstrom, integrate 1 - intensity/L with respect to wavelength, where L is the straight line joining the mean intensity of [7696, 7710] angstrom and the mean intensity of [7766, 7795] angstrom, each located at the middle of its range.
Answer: 1.5 angstrom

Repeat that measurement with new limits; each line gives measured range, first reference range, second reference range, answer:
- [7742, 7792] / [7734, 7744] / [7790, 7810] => -1.5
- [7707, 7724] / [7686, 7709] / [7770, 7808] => 1.2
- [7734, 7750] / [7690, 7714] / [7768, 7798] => 0.1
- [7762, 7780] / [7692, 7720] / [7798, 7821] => -0.1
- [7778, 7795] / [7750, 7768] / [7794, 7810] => -0.2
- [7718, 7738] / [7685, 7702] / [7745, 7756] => 1.6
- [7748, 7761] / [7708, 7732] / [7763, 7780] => -0.6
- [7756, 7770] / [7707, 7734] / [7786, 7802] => -0.4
